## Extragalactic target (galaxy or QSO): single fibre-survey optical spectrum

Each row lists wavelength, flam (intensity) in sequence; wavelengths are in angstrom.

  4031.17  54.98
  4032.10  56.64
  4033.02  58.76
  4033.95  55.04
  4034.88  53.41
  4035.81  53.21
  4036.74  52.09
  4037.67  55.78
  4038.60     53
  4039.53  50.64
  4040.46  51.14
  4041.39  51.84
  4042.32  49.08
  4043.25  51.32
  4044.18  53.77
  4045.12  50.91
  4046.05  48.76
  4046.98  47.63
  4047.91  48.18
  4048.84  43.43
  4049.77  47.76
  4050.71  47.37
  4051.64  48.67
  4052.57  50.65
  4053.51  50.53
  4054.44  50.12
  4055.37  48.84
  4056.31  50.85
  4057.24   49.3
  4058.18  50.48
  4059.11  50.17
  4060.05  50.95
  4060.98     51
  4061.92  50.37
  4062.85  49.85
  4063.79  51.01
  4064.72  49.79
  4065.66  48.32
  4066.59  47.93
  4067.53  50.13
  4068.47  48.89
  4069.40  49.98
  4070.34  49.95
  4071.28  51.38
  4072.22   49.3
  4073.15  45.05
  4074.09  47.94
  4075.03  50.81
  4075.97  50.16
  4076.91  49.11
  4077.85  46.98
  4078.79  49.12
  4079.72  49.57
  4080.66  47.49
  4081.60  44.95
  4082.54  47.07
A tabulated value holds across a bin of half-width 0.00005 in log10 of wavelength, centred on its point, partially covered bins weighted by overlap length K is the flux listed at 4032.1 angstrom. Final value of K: 56.64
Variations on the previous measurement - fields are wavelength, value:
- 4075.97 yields 50.16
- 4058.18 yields 50.48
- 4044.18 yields 53.77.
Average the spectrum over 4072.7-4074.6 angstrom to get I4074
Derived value 46.5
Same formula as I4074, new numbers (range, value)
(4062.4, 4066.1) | 49.7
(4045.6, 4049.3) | 47.1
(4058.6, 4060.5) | 50.5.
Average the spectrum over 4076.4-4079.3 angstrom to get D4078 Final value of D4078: 48.5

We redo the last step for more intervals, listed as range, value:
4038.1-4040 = 51.9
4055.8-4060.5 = 50.2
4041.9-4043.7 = 50.2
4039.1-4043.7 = 50.8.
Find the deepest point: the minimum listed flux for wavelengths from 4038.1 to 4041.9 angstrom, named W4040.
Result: 50.64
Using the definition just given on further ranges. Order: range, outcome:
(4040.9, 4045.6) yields 49.08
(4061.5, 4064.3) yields 49.85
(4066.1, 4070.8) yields 47.93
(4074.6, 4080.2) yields 46.98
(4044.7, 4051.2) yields 43.43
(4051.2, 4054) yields 48.67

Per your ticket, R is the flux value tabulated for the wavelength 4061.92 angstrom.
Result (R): 50.37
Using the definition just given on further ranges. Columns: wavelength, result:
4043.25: 51.32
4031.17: 54.98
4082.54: 47.07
